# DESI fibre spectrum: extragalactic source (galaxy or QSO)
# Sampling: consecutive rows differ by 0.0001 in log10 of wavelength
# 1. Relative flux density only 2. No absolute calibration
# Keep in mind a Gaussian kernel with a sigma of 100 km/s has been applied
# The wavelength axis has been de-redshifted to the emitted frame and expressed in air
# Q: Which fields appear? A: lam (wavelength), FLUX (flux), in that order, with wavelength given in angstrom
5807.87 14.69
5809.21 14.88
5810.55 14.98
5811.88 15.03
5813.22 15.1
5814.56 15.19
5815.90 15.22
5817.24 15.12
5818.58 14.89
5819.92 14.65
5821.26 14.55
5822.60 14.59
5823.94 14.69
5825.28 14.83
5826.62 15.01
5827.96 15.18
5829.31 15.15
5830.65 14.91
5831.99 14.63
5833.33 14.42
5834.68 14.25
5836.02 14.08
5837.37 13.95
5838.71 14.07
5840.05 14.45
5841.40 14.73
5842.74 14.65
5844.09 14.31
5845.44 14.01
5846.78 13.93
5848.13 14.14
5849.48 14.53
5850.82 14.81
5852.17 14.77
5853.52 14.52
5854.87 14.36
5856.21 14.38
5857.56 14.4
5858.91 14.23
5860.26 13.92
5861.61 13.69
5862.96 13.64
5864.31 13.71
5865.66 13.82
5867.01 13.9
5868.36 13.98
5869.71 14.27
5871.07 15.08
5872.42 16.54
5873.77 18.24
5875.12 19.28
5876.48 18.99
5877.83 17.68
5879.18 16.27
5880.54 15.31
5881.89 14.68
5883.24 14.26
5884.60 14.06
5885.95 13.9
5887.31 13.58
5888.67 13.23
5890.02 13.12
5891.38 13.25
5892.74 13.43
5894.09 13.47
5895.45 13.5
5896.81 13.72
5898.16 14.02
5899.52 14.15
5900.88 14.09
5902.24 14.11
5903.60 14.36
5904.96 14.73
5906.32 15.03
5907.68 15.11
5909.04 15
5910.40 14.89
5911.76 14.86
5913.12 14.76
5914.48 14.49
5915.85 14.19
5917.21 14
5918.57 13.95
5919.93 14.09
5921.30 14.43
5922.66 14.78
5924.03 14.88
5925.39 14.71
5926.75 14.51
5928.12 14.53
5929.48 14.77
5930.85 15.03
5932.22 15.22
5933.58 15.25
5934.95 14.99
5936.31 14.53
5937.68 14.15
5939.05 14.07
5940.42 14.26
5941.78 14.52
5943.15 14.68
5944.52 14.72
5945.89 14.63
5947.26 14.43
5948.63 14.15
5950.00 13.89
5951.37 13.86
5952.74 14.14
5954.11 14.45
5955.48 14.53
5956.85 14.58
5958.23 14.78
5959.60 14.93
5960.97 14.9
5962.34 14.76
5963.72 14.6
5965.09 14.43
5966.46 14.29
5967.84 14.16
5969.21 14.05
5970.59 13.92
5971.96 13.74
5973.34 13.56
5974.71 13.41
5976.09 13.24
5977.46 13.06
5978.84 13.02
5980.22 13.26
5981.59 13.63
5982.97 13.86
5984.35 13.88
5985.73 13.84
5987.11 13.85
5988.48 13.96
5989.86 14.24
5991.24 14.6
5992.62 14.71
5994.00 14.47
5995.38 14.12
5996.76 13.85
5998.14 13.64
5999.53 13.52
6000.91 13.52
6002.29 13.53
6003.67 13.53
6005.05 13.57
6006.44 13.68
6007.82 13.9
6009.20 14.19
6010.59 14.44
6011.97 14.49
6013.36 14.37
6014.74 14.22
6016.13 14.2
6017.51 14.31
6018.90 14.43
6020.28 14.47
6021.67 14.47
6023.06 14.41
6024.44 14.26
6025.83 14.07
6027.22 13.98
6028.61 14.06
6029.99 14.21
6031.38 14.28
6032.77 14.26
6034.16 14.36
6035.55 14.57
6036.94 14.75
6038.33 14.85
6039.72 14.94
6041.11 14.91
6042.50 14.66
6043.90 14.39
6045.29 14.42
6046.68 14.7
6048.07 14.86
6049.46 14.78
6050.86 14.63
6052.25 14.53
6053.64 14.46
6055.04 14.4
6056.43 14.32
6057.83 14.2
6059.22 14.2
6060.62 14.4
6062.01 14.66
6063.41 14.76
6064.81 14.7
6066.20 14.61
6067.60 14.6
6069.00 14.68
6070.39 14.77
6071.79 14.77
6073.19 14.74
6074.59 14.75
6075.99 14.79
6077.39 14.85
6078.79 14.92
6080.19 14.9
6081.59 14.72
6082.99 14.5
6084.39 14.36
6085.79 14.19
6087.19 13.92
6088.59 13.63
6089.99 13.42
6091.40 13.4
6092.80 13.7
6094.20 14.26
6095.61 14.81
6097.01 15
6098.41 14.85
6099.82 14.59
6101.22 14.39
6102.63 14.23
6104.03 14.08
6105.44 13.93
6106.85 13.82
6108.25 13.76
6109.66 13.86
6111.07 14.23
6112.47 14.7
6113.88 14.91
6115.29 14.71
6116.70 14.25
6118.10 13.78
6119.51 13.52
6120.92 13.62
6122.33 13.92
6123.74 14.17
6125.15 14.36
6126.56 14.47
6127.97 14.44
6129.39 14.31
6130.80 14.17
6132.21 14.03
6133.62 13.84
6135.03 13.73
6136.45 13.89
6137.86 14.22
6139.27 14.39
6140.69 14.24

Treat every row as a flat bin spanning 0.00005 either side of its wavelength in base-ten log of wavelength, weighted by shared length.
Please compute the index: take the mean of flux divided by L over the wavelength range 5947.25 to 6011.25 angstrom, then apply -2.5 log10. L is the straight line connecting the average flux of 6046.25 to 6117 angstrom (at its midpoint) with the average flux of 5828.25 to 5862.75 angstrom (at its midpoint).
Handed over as 0.030 mag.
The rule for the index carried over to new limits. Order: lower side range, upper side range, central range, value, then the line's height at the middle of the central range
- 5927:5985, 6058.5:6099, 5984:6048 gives 0.01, 14.4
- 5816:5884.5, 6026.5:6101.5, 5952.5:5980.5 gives 0.04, 14.7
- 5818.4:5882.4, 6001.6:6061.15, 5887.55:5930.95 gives 0.03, 14.7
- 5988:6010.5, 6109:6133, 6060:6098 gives -0.03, 14.1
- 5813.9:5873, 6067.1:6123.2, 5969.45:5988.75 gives 0.06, 14.4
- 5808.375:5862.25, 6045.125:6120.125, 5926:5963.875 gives 0.00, 14.5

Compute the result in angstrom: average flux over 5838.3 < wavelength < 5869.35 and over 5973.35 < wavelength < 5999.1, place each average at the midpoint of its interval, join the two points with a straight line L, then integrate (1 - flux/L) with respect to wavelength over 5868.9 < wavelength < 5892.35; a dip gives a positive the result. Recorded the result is -2.0 angstrom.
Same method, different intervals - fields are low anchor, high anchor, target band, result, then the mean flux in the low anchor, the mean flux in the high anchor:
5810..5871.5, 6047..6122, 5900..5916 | -0.2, 14.5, 14.4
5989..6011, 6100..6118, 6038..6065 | -0.9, 14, 14.2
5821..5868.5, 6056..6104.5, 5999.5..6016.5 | 0.6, 14.4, 14.5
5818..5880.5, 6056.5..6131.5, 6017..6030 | 0.2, 14.9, 14.3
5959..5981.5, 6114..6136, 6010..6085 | -2.7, 13.9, 14.1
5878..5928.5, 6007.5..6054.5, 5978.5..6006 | 1.1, 14.3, 14.4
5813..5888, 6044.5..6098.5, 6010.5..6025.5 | 0.2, 14.8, 14.5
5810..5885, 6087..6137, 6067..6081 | -0.5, 14.9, 14.1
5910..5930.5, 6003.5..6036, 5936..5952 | 0.1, 14.5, 14.2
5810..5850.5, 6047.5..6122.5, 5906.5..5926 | -0.1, 14.6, 14.4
